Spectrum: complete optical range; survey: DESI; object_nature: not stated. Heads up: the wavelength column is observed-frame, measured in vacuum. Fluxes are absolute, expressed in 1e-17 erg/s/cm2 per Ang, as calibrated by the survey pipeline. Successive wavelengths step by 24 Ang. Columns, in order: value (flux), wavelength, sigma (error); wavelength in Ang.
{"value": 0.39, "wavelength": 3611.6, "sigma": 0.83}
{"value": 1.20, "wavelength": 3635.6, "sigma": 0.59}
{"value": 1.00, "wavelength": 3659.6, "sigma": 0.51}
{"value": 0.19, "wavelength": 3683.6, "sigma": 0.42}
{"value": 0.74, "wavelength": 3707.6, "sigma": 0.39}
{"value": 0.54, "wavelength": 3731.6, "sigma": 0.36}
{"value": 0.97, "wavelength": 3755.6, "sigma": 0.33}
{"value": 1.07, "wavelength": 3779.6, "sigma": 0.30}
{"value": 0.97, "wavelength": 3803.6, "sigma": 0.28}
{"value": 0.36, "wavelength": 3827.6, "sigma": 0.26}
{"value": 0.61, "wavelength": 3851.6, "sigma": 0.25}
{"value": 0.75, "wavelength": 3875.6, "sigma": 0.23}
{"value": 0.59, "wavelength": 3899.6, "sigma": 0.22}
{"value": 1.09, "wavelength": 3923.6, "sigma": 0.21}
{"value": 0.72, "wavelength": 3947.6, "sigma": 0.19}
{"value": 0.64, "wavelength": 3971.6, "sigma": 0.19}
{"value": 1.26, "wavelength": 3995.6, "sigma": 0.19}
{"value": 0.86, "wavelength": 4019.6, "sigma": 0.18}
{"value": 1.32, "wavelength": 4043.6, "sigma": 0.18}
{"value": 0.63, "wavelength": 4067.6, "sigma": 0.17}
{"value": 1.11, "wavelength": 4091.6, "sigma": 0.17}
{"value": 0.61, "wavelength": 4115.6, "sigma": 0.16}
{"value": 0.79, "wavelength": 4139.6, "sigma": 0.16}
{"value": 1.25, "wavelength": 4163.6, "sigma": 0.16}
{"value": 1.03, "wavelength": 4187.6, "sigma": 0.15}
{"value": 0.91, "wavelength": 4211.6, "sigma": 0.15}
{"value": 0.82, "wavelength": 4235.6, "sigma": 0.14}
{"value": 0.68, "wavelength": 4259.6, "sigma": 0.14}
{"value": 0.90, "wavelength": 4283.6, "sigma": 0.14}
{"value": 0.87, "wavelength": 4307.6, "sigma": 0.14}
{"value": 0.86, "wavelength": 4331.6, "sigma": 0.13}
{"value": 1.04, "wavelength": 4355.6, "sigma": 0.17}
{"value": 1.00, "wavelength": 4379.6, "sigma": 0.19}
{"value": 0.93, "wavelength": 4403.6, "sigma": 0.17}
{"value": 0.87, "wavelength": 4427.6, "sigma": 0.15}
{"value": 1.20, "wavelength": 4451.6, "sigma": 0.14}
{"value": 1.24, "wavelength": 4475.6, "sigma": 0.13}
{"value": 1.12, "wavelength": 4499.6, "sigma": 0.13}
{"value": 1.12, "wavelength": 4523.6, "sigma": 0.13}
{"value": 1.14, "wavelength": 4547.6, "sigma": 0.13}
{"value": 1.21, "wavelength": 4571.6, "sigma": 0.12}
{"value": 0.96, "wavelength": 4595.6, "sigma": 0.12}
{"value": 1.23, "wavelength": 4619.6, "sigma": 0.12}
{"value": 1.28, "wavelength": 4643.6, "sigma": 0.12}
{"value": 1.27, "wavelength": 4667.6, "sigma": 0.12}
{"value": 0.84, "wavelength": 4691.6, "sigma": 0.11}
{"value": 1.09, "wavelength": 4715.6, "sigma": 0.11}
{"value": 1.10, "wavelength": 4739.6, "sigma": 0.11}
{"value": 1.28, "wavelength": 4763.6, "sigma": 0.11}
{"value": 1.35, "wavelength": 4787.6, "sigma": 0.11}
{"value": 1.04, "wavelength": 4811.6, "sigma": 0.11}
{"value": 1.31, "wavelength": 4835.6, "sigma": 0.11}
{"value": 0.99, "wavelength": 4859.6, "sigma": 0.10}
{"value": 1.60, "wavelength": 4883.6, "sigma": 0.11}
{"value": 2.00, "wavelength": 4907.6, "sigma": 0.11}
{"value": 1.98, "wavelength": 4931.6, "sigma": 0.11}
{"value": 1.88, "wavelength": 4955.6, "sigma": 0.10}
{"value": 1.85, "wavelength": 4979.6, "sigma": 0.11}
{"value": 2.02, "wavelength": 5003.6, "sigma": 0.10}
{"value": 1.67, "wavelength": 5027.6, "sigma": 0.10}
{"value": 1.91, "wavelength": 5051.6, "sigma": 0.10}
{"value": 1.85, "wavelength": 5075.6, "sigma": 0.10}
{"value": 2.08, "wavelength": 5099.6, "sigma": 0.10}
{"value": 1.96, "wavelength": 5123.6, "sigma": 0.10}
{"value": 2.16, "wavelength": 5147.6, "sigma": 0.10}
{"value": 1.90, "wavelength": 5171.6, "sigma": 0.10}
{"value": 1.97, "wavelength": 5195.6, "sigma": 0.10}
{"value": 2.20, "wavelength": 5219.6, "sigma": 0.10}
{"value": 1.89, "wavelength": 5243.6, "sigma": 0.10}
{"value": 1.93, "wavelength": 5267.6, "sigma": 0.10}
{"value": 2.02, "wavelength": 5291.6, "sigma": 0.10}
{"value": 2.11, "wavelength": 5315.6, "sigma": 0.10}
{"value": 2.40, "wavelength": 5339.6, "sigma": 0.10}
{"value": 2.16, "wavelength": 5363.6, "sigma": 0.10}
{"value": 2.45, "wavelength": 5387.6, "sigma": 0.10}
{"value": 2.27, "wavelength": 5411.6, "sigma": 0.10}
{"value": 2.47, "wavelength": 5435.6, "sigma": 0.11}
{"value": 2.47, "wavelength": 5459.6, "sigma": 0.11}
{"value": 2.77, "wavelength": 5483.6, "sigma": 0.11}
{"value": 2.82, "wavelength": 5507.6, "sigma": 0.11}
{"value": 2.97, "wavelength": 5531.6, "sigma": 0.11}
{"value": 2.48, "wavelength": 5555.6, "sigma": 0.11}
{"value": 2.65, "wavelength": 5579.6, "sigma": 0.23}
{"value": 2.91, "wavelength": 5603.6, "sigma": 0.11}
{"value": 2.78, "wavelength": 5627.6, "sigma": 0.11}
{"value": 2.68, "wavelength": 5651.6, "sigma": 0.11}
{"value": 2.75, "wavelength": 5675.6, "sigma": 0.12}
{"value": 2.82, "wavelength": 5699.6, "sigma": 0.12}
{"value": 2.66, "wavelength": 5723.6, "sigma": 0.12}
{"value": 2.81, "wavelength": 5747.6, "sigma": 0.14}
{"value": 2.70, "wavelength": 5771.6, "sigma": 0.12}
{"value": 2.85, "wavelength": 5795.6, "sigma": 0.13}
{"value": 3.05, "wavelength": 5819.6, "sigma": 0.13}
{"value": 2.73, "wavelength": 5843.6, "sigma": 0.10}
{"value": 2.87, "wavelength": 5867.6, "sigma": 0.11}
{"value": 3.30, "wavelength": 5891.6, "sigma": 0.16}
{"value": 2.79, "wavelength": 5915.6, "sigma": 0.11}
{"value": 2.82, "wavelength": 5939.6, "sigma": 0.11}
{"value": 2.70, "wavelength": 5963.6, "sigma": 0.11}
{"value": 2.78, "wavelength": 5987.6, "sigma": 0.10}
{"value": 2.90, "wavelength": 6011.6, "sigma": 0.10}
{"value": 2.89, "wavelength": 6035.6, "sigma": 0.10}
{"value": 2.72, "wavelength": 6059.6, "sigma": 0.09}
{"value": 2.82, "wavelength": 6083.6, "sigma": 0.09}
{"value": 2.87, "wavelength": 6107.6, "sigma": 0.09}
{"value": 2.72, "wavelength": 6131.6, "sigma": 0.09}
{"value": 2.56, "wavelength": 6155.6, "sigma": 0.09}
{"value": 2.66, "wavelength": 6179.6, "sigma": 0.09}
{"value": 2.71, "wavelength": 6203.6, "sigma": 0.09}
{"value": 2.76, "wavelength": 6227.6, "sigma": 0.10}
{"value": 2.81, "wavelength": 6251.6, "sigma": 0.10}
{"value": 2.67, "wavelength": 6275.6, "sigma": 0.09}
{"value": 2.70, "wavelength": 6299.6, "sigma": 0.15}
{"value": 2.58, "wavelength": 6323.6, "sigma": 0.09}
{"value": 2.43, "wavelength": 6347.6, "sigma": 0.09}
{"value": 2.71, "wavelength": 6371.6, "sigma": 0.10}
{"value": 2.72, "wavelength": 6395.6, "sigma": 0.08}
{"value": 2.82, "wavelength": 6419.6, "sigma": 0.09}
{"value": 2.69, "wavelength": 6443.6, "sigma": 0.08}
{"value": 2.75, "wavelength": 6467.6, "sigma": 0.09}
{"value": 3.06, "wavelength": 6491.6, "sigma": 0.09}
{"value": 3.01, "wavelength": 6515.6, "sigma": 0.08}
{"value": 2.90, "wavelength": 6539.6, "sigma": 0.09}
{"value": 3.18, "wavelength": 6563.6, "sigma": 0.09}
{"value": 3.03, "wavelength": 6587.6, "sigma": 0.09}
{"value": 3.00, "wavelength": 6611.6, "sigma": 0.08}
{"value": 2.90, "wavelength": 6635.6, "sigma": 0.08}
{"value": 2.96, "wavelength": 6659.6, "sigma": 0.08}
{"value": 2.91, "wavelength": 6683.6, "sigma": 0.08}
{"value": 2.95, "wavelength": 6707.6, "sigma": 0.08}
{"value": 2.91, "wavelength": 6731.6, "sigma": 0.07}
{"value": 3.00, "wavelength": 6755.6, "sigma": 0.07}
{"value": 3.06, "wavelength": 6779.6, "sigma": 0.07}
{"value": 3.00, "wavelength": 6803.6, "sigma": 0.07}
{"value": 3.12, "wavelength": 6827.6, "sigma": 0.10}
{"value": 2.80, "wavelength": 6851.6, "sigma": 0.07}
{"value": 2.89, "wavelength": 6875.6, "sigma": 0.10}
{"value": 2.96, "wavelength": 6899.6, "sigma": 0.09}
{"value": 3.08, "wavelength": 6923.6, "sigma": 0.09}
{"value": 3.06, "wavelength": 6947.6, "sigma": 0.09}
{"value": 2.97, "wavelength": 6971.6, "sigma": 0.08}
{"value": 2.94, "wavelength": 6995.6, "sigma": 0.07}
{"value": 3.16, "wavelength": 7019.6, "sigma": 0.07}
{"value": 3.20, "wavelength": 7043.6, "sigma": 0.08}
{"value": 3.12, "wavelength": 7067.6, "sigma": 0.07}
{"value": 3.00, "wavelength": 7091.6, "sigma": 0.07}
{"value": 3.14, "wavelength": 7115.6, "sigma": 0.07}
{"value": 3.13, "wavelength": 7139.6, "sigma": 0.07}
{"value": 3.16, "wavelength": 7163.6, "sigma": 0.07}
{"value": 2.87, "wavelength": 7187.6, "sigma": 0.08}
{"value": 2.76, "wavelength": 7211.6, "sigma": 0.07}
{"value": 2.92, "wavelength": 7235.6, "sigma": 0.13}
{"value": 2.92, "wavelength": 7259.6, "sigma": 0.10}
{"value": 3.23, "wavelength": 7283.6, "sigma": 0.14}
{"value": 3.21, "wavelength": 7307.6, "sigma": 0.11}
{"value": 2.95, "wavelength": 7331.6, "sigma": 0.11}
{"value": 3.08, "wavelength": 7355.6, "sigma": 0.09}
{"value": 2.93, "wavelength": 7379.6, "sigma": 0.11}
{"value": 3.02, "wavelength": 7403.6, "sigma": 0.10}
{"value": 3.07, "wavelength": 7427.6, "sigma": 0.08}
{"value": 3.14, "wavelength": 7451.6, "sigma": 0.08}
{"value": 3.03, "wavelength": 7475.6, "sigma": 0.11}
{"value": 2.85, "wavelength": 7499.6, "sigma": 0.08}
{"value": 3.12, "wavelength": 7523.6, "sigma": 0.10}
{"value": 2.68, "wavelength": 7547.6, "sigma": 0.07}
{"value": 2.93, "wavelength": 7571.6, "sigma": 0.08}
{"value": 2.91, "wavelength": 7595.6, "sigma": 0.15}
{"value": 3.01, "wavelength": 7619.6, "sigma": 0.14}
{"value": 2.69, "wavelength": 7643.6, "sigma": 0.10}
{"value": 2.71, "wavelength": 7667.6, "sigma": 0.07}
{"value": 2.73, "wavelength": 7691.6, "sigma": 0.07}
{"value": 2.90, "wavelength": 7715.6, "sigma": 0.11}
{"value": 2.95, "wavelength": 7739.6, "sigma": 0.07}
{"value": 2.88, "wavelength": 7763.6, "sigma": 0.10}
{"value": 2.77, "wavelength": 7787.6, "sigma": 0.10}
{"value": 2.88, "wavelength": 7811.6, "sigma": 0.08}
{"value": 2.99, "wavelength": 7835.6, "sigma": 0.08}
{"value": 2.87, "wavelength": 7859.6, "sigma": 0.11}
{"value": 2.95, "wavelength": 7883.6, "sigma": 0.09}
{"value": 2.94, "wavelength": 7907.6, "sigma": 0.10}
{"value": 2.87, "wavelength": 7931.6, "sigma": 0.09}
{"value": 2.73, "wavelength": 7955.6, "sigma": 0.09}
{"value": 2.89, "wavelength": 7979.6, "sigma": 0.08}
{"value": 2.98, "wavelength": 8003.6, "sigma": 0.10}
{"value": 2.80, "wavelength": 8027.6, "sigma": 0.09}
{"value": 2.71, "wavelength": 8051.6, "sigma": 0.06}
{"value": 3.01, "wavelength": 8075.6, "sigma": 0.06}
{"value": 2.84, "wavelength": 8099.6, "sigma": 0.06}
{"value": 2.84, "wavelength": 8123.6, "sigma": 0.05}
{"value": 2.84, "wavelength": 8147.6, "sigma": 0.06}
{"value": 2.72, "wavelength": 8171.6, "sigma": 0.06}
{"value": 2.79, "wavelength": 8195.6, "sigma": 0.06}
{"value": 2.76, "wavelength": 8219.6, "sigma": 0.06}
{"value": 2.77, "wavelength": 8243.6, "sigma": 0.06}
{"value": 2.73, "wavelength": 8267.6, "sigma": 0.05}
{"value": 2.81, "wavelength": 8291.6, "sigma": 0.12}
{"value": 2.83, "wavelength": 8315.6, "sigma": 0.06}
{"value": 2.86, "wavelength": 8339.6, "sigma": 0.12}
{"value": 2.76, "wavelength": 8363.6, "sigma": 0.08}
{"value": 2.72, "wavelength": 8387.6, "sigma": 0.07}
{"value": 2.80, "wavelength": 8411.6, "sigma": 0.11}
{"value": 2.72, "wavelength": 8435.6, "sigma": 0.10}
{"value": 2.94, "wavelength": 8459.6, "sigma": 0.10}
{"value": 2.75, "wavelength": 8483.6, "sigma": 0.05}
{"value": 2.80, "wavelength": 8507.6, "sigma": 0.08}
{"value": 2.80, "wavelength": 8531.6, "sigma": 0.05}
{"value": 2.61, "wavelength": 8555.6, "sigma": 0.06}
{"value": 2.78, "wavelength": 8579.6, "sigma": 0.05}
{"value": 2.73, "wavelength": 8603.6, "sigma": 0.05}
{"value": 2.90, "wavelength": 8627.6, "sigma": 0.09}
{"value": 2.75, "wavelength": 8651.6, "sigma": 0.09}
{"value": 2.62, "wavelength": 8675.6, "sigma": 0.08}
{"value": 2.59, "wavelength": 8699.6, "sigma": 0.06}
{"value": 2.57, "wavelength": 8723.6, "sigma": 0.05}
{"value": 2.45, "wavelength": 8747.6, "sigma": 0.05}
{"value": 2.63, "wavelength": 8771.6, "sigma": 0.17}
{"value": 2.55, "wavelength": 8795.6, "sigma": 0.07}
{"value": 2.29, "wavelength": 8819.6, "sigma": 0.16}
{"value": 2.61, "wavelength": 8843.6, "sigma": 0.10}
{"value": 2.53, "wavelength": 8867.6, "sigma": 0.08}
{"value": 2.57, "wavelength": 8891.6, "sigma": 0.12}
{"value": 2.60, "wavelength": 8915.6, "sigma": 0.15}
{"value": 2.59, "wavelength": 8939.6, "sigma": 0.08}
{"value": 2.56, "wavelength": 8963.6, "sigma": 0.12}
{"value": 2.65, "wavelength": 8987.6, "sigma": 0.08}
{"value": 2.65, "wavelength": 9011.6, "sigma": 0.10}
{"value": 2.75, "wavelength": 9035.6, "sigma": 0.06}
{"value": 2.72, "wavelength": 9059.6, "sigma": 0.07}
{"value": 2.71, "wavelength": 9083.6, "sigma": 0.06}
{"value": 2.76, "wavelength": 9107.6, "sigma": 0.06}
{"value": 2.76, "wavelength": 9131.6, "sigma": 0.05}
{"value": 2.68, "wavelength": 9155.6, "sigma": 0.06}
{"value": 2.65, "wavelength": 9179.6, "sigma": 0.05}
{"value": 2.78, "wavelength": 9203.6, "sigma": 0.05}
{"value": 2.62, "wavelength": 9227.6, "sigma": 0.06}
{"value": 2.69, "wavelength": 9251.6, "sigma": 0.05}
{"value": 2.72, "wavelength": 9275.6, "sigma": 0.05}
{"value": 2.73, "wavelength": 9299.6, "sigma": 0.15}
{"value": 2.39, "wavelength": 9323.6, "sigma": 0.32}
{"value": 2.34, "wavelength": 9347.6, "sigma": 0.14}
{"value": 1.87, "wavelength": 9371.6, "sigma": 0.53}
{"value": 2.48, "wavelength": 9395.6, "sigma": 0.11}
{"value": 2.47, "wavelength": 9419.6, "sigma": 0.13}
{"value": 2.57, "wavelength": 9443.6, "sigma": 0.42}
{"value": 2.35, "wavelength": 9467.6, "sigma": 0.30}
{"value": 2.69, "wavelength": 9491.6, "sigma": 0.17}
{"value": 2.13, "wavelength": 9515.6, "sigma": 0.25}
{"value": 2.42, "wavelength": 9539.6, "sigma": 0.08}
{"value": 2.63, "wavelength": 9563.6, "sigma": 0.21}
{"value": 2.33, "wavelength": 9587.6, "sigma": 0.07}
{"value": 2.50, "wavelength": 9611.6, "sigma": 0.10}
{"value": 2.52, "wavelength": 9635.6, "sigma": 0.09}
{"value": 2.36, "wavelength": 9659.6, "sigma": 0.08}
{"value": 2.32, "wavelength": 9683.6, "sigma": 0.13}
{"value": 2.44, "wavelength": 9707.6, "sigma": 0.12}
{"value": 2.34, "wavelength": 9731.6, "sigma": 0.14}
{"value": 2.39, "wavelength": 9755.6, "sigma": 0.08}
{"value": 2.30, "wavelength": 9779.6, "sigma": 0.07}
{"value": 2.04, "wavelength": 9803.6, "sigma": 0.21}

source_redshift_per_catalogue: 0.225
